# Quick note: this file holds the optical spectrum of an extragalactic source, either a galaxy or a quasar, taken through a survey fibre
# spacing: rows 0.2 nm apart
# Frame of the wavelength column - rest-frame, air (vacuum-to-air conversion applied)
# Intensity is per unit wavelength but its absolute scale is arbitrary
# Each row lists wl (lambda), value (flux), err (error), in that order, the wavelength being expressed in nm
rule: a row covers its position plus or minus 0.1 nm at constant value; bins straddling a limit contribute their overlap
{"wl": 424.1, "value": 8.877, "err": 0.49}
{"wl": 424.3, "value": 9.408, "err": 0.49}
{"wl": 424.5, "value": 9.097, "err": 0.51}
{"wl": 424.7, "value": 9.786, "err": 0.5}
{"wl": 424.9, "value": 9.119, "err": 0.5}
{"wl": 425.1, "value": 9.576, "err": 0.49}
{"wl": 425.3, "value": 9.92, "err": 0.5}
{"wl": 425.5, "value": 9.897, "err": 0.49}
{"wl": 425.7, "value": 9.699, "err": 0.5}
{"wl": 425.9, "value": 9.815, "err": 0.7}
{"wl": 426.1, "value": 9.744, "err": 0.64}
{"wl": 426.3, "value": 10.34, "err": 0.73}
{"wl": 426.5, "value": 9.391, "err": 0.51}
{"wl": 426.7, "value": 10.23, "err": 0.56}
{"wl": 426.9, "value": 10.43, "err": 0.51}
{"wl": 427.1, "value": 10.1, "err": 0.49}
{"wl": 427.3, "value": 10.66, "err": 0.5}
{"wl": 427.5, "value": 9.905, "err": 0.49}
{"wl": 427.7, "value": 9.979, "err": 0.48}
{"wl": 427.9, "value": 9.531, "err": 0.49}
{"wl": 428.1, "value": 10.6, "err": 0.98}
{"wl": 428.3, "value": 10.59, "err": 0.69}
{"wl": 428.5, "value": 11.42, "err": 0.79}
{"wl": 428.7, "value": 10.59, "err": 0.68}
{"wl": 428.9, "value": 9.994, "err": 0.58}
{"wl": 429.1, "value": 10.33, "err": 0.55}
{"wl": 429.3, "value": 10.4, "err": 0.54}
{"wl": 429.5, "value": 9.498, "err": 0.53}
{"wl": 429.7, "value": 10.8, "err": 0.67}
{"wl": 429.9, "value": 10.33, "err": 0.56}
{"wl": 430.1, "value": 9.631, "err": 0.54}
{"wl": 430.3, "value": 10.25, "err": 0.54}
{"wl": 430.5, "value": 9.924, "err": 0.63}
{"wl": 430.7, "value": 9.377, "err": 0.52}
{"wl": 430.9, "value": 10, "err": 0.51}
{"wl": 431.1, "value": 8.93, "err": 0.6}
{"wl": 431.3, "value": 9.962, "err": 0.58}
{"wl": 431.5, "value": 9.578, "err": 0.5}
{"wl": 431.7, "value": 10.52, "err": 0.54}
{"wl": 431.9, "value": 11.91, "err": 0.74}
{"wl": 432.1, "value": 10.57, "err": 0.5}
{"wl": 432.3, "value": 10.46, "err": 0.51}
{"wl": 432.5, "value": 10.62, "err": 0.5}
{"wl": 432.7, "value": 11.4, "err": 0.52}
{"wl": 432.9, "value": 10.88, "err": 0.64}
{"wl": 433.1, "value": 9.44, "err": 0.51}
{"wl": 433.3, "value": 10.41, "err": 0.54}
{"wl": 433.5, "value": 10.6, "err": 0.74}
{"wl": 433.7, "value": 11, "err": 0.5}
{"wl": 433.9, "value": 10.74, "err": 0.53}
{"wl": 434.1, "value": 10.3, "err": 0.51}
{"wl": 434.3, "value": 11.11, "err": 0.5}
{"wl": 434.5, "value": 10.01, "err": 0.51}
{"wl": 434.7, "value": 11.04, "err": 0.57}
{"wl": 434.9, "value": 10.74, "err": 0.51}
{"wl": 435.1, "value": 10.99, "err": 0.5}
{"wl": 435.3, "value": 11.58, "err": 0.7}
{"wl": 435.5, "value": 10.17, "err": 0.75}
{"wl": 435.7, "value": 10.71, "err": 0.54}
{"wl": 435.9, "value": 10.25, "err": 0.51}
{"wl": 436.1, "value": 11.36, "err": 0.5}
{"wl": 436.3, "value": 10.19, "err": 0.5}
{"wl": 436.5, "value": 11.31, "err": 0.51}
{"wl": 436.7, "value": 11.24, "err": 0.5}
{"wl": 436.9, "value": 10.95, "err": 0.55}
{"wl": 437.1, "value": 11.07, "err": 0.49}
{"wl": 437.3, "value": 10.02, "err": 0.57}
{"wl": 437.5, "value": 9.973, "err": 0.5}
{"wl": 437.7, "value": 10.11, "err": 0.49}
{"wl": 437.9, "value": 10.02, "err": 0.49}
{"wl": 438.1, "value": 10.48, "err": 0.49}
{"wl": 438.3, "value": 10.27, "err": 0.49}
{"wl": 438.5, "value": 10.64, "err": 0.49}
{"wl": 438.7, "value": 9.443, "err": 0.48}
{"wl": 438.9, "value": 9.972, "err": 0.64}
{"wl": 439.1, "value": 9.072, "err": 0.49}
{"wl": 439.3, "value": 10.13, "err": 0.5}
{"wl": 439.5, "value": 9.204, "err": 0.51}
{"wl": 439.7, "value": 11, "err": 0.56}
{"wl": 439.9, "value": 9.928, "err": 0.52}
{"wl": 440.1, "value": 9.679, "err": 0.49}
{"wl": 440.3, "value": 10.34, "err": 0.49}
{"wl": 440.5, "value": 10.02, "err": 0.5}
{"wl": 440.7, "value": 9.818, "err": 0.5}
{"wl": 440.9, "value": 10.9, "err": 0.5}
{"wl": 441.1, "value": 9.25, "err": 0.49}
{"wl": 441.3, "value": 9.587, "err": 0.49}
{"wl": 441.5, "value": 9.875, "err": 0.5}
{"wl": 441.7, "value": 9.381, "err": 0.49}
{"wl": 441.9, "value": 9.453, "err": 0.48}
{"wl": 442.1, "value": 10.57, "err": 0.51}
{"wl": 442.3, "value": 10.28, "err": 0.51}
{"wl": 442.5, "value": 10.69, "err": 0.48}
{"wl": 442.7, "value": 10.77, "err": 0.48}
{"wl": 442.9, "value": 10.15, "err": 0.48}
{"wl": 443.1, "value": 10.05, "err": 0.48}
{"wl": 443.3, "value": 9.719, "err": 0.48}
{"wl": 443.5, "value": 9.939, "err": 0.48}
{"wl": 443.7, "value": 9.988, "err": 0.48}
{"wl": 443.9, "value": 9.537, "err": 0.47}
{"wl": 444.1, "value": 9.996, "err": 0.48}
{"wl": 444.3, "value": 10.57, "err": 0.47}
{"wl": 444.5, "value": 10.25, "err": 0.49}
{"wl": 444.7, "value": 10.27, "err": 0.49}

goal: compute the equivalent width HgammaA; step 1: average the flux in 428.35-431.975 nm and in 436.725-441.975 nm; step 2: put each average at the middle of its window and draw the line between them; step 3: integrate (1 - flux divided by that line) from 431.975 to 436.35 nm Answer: -0.24 nm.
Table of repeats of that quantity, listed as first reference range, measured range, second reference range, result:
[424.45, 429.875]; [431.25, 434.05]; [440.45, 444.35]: -0.15 nm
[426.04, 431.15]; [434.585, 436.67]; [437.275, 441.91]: -0.17 nm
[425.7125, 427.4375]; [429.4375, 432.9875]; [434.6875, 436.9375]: 0.07 nm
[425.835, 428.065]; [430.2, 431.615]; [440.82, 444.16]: 0.04 nm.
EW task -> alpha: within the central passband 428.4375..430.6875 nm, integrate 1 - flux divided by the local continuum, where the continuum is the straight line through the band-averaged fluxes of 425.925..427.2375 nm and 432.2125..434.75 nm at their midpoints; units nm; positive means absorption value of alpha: 0.01 nm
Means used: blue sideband 10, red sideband 10.6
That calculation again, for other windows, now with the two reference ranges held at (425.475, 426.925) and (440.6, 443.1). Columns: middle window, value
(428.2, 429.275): -0.07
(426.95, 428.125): -0.02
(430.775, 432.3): -0.04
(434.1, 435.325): -0.10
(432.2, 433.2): -0.06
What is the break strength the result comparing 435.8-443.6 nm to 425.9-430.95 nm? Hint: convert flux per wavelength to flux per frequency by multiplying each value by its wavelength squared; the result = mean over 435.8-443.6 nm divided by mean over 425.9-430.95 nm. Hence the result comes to 1.06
